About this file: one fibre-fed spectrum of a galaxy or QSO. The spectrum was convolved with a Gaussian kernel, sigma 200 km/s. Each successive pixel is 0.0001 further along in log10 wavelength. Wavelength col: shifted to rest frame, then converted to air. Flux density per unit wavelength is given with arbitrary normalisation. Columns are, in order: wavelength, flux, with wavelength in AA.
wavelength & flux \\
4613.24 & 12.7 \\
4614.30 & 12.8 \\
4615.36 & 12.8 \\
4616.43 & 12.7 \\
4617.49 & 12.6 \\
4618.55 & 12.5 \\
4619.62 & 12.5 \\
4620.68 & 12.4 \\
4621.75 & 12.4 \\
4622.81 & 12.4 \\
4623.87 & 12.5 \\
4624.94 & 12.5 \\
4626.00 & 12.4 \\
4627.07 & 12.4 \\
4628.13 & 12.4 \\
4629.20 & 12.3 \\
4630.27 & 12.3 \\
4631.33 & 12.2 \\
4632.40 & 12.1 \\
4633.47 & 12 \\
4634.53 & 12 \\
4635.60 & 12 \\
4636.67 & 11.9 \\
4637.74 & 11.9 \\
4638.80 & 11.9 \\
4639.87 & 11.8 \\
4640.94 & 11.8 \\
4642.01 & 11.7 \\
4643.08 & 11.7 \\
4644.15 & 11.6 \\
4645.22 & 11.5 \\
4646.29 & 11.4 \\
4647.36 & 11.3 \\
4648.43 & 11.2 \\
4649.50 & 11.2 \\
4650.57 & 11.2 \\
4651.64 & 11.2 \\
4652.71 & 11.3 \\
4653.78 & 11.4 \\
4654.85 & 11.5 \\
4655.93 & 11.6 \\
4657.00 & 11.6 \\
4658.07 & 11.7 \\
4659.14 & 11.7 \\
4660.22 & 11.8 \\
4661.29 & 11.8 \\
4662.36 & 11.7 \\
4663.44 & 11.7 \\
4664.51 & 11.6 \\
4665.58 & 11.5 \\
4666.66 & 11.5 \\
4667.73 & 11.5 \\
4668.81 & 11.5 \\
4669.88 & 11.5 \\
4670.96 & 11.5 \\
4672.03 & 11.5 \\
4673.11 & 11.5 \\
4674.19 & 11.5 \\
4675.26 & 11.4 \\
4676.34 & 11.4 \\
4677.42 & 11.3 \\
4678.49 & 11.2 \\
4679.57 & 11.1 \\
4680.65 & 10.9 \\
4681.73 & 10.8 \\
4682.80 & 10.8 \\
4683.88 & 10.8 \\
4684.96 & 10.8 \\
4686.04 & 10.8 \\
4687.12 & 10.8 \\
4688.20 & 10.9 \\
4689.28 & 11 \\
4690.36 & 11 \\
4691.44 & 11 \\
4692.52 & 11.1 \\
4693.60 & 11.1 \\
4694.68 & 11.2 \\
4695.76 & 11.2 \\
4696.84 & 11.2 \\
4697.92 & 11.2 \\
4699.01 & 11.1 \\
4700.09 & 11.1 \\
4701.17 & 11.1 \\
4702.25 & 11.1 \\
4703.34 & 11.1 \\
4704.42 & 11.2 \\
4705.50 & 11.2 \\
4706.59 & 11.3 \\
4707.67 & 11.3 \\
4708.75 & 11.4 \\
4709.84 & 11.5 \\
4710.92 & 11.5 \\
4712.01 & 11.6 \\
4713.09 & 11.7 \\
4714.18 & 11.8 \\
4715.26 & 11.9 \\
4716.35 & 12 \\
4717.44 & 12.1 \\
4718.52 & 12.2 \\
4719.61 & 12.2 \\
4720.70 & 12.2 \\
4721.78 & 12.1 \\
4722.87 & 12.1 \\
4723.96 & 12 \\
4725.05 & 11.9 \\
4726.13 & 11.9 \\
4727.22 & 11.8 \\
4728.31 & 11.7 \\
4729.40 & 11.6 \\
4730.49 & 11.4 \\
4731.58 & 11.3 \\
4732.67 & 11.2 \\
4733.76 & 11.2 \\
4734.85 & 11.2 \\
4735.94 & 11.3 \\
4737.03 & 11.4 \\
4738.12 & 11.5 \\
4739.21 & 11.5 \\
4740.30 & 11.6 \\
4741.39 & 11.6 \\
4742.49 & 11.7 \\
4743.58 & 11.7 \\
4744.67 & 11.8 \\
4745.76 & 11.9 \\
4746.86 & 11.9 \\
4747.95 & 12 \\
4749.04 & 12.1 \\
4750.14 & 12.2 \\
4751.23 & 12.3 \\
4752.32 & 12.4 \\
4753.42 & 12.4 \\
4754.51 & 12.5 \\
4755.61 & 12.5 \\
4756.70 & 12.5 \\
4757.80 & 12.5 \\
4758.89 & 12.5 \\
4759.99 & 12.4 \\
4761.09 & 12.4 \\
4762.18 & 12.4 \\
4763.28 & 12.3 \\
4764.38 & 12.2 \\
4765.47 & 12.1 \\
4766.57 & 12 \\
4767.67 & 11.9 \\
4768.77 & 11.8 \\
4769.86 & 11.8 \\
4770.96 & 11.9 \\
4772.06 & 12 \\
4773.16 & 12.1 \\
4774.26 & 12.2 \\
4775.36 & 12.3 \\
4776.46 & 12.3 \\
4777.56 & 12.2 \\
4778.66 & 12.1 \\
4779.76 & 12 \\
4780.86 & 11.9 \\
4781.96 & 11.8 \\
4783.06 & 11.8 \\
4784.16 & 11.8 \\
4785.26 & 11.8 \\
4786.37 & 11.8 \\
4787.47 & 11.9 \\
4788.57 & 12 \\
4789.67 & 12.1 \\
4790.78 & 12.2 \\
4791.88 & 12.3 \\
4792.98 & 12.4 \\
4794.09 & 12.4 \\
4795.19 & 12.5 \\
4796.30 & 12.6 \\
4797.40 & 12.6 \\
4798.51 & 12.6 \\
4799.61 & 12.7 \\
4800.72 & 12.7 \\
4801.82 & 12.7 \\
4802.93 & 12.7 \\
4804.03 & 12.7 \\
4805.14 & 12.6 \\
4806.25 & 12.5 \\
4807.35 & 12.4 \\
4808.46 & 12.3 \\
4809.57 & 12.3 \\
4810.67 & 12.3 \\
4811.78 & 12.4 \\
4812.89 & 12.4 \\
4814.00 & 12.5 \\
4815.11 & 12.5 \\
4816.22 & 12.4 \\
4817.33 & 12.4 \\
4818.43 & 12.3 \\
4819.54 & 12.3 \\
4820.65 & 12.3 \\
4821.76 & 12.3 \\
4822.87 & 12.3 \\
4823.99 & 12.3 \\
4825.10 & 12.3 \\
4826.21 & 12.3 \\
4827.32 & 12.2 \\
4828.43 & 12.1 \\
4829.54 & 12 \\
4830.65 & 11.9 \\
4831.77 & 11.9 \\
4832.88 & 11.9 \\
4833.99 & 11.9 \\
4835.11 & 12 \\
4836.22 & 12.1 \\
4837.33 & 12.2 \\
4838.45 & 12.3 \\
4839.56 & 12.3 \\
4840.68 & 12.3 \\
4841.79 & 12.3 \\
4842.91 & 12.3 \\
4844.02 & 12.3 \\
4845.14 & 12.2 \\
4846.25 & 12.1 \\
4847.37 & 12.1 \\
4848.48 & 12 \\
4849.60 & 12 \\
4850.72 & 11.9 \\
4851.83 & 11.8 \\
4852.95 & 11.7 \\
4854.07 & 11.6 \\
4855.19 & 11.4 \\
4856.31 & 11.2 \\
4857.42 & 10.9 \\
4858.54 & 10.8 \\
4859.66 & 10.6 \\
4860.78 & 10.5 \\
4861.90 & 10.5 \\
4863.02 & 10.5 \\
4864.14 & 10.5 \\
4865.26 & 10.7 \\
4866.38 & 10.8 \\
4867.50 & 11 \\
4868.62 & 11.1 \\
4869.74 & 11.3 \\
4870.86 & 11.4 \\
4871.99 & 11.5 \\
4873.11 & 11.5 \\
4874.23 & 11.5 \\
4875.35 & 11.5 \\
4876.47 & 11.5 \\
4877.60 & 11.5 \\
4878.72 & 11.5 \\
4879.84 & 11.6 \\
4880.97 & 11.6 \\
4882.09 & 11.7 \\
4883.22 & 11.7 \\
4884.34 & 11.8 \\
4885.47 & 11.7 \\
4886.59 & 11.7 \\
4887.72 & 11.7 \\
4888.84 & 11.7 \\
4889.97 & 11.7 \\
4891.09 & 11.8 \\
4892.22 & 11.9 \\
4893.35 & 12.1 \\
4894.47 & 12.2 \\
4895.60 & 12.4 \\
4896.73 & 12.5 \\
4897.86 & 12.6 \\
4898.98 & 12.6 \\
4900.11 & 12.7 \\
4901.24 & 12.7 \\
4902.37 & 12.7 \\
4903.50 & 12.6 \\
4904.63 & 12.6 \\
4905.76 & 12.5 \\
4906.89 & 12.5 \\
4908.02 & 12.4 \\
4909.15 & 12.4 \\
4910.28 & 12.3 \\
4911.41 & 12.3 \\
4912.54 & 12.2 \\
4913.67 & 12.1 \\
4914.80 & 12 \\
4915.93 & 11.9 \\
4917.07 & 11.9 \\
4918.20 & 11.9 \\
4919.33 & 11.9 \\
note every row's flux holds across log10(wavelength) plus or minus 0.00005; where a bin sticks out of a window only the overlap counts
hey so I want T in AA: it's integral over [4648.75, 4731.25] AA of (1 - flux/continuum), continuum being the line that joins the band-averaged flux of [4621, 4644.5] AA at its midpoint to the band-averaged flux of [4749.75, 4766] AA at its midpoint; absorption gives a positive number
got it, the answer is 5.4 AA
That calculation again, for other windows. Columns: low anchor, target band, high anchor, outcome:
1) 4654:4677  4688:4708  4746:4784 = 1.1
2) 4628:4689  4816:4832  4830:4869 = -0.9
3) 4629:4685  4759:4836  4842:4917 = -3.6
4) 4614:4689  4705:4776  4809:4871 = -0.8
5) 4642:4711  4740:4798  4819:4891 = -3.1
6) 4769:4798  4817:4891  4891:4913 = 3.5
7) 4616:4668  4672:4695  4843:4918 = 1.5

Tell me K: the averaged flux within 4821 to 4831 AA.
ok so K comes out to 12.2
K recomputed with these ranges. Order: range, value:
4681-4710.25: 11.1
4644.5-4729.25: 11.4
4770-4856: 12.2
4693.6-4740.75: 11.5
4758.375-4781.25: 12.1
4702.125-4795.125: 11.9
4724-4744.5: 11.5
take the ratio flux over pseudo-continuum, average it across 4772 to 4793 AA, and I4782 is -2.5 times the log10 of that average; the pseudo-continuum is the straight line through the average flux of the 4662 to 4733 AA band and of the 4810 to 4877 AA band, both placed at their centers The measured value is -0.04 mag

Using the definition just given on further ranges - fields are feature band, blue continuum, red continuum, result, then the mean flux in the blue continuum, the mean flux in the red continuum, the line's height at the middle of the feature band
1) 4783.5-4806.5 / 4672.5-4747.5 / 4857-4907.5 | -0.074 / 11.4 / 11.7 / 11.5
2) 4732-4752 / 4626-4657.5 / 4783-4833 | 0.037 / 11.7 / 12.3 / 12.1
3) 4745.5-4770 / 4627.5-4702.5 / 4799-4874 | -0.048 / 11.4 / 11.9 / 11.7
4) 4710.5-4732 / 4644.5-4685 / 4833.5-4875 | -0.039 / 11.4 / 11.5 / 11.4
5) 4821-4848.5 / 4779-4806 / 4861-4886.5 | -0.036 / 12.3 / 11.3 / 11.8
